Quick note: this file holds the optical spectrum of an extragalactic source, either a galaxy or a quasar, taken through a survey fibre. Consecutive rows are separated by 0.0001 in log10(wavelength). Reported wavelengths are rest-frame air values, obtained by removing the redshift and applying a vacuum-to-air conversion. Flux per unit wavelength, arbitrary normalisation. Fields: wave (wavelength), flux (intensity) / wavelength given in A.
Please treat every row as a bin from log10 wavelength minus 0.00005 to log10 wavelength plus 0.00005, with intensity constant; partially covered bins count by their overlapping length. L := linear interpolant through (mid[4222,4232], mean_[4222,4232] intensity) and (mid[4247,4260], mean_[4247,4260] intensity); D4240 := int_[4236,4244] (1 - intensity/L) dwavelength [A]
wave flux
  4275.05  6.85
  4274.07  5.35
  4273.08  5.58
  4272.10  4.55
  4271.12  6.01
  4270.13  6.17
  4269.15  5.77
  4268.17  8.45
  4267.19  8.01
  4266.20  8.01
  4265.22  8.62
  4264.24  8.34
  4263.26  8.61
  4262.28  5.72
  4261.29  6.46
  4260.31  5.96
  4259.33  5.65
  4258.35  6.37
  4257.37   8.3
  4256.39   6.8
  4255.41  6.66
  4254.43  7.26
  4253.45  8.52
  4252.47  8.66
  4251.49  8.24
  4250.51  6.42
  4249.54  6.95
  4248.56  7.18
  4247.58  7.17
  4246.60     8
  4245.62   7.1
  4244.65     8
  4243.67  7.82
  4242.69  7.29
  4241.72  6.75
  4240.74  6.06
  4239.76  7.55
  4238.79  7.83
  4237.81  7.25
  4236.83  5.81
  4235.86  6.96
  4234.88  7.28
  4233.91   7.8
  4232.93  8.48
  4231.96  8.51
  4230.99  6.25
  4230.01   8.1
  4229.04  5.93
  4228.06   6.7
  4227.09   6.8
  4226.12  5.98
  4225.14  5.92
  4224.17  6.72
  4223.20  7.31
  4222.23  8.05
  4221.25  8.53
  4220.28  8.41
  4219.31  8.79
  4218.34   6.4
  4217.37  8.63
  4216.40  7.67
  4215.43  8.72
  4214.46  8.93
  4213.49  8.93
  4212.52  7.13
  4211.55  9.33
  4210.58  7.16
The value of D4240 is 0.0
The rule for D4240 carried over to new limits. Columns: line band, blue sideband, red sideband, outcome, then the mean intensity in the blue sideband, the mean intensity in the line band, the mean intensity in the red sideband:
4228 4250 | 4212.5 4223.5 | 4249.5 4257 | 1.43 A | 8.18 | 7.26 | 7.49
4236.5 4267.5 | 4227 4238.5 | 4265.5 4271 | -0.36 A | 7.18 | 7.29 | 7.24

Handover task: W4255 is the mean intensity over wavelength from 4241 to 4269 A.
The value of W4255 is 7.37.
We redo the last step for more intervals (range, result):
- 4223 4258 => 7.23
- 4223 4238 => 6.98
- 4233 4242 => 7.1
